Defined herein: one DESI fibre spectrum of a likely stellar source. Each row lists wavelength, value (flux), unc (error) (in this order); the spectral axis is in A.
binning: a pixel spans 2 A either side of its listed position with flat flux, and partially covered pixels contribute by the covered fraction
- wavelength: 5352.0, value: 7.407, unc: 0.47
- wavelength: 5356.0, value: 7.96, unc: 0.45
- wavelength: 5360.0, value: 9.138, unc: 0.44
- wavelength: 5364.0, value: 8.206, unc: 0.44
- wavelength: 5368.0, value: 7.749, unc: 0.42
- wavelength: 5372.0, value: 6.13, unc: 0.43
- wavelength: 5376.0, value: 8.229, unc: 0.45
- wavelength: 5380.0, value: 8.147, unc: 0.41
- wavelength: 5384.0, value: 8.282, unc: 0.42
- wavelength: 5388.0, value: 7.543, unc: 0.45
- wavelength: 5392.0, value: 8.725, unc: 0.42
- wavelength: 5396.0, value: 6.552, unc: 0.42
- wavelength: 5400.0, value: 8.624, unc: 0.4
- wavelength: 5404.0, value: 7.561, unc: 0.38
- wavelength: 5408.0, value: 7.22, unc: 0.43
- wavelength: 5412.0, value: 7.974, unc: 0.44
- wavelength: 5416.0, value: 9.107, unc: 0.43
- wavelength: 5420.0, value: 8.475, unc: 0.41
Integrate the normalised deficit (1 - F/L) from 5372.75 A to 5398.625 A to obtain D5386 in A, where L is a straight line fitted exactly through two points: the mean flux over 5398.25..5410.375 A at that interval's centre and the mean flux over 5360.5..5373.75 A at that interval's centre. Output -0.5 A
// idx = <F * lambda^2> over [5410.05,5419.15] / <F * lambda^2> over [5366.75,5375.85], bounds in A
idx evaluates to 1.2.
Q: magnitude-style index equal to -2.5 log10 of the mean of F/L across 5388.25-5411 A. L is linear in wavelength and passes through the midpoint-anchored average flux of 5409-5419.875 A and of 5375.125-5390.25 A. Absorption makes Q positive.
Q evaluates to 0.07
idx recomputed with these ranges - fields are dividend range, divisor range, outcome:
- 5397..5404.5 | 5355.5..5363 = 0.94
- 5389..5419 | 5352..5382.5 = 1.02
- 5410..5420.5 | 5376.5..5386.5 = 1.06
